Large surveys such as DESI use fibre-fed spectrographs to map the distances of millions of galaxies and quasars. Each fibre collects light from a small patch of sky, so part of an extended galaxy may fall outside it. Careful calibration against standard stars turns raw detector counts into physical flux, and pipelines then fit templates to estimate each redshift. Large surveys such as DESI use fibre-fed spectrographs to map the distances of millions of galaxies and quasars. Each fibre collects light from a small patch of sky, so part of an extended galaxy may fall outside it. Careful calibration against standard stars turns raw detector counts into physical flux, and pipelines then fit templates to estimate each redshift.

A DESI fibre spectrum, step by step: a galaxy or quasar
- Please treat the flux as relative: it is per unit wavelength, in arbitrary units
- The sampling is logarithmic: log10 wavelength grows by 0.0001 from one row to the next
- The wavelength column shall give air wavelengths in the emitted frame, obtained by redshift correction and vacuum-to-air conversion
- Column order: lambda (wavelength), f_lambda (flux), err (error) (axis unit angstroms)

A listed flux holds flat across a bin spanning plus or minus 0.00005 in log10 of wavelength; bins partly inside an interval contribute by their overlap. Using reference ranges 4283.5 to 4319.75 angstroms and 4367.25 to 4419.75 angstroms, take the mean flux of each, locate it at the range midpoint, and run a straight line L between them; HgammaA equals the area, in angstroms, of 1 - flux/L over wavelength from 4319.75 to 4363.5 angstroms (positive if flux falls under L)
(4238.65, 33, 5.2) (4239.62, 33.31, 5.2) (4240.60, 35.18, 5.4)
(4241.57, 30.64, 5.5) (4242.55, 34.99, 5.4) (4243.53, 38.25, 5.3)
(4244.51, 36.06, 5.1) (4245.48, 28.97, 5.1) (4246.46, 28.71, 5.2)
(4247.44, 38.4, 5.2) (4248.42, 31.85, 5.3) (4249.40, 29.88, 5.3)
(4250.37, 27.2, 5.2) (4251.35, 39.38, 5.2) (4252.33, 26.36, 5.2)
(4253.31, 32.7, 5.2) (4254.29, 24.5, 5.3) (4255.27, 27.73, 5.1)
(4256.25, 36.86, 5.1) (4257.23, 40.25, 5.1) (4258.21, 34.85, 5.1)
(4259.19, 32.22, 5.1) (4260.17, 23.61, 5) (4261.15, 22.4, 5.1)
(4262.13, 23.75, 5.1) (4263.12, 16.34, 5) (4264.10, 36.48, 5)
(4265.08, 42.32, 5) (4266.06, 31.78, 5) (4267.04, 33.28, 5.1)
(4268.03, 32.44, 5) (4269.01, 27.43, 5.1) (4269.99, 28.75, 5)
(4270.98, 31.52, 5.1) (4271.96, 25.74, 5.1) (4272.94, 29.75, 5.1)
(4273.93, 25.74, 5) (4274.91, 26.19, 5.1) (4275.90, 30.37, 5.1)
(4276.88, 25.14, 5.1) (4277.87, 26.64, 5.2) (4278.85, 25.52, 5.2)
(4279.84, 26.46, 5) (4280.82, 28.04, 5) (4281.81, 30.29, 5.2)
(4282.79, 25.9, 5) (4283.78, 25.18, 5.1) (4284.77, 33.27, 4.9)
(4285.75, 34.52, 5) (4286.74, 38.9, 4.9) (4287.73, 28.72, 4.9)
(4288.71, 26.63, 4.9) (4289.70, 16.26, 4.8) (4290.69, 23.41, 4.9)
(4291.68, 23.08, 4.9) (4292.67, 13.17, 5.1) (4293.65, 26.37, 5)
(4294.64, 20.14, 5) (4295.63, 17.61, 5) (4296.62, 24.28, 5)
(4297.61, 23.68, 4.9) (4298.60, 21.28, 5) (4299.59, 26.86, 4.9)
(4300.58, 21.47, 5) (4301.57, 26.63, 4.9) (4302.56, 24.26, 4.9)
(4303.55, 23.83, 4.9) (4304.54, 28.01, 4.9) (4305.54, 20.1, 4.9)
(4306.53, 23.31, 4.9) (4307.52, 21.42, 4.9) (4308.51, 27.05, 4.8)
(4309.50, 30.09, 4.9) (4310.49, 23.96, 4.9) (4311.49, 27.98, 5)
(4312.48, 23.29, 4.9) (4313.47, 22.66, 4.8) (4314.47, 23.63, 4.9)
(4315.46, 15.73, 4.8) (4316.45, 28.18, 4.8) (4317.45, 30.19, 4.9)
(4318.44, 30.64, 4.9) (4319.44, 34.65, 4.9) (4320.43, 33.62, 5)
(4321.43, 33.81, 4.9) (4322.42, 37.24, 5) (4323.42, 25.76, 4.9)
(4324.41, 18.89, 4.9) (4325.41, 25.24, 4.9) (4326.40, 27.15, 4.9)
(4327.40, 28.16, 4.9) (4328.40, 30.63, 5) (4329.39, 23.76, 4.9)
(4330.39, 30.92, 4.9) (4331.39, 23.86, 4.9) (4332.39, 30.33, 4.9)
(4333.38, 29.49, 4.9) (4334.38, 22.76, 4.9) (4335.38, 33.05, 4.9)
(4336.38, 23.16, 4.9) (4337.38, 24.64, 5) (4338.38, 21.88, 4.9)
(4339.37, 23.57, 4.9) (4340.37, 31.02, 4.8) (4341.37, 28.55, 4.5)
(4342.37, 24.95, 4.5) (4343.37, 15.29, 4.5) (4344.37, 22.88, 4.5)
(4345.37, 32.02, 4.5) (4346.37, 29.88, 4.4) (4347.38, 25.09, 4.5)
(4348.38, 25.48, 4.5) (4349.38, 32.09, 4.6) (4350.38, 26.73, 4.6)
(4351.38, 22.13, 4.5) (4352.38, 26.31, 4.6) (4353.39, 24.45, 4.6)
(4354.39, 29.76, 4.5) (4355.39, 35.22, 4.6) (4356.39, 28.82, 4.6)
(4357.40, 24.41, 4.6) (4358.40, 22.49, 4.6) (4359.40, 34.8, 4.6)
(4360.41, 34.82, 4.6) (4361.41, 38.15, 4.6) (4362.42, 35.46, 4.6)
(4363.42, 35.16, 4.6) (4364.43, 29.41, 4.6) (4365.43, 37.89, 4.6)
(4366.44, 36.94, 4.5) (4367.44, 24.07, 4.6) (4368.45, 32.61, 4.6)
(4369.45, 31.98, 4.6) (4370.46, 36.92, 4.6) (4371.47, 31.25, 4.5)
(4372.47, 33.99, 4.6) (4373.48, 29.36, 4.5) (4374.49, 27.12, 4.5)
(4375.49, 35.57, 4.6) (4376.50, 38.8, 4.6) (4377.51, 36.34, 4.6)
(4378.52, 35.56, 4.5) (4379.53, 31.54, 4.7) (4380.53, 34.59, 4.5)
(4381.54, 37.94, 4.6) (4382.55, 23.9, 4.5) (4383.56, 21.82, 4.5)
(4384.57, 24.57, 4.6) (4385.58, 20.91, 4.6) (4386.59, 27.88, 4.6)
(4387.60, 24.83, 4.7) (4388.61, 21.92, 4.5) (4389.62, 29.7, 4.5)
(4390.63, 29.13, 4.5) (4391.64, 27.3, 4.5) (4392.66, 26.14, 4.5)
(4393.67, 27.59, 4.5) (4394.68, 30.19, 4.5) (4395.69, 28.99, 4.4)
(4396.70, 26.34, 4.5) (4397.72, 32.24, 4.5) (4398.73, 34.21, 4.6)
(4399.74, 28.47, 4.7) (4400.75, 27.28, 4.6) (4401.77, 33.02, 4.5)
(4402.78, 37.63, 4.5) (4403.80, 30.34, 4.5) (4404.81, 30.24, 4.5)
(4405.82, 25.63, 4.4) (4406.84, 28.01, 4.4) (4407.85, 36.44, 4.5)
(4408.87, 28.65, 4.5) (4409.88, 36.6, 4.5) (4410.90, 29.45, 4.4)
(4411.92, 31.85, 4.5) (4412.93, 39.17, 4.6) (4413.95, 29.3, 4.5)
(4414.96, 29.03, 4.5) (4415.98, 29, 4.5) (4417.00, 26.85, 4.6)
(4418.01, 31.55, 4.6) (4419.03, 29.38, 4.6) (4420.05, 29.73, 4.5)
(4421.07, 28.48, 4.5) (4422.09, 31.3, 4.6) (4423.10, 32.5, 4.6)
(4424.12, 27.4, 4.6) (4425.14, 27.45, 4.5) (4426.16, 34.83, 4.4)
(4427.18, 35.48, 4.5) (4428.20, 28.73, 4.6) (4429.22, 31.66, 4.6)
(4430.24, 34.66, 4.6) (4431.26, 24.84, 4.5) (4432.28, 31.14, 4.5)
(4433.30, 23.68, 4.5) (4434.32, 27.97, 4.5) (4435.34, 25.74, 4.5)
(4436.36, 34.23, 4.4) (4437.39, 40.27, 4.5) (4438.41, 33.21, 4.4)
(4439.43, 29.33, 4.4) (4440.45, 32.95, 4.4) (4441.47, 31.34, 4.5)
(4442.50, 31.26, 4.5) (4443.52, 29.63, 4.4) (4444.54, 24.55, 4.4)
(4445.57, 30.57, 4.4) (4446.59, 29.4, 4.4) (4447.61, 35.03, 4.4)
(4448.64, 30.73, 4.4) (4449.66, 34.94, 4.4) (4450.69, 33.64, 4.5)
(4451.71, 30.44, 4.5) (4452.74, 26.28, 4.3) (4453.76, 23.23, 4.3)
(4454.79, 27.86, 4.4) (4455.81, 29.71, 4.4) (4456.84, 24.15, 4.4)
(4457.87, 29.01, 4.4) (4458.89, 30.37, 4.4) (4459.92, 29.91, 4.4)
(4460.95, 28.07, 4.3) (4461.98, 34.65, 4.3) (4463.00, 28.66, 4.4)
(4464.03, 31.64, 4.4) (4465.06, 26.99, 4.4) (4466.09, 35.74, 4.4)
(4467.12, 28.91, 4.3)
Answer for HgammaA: -1.04 angstroms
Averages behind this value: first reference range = 25.1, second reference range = 30.3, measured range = 28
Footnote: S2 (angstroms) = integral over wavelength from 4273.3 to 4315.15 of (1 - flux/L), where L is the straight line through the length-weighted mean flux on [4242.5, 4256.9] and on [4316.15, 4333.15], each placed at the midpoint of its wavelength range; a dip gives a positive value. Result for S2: 7.0 angstroms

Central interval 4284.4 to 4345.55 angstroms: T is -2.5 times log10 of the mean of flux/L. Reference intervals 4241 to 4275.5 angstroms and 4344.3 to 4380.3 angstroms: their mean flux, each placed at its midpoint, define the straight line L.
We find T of 0.19 mag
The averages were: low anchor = 30.8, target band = 25.9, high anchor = 31.1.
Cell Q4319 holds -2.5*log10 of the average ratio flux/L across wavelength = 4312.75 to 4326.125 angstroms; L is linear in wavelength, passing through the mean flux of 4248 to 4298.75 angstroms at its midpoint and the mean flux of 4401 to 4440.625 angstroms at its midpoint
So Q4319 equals 0.050 mag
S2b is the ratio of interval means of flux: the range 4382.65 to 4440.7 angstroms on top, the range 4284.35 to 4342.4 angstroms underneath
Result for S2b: 1.14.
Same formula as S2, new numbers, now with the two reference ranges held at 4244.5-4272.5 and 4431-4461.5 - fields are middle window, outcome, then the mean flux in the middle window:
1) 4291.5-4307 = 3.93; 22.7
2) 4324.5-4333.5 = 0.92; 27.3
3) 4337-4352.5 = 2.30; 25.8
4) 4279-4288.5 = 0.21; 29.9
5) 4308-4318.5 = 1.68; 25.6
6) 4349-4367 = -0.35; 30.8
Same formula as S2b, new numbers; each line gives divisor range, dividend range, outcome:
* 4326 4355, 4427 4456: 1.14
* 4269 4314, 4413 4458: 1.18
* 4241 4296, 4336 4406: 1.01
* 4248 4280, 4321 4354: 0.90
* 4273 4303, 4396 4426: 1.20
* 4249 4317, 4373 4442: 1.12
